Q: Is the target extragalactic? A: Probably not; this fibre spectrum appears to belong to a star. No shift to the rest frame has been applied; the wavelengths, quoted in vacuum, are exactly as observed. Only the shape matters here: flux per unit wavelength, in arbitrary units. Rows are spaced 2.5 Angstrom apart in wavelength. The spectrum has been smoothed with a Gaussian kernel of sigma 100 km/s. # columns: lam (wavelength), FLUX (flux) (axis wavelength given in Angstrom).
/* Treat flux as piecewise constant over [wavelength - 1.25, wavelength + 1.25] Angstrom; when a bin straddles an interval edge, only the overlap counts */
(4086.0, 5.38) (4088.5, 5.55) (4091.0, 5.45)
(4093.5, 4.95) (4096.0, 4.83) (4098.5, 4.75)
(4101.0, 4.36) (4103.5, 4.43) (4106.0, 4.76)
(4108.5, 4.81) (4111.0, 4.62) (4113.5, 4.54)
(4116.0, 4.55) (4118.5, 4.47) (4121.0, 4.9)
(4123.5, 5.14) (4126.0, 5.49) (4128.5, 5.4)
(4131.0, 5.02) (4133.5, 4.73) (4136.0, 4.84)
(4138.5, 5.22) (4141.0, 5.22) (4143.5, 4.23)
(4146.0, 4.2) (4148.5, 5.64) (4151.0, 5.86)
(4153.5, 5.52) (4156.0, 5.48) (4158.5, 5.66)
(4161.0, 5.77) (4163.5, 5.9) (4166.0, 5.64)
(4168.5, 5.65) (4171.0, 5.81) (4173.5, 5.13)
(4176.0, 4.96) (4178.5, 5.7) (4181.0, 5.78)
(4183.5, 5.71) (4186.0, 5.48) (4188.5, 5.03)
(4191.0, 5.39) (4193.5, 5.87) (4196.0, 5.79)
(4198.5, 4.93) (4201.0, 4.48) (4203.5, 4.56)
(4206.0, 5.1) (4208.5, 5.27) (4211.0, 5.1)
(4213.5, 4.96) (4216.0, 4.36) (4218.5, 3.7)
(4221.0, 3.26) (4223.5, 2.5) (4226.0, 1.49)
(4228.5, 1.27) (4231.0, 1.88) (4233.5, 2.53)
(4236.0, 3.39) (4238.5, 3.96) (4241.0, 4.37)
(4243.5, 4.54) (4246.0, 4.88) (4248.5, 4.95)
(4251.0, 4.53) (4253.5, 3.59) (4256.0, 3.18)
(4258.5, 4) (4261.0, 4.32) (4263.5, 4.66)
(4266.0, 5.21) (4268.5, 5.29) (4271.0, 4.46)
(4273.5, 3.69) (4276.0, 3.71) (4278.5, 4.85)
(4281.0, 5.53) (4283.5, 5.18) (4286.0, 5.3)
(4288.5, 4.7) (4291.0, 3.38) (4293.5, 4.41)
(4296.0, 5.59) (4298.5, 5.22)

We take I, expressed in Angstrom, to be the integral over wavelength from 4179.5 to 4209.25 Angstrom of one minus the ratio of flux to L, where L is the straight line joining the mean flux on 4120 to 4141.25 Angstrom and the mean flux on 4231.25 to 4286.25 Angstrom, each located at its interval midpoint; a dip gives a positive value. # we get -3.6 Angstrom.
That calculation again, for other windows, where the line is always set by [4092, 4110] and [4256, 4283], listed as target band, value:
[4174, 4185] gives -2.11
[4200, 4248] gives 8.31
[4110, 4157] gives -3.33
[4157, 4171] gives -3.28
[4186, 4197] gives -2.15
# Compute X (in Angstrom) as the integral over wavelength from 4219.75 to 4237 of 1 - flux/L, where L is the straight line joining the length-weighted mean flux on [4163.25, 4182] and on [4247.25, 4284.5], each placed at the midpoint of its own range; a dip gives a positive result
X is 9.10 Angstrom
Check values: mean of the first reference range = 5.55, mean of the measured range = 2.32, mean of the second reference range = 4.47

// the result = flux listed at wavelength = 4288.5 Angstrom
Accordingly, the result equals 4.7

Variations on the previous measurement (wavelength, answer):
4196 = 5.79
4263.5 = 4.66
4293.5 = 4.41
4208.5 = 5.27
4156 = 5.48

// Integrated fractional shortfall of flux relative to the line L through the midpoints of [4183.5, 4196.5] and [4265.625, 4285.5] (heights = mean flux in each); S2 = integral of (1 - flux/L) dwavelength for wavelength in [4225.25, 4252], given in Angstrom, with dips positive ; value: 8.4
